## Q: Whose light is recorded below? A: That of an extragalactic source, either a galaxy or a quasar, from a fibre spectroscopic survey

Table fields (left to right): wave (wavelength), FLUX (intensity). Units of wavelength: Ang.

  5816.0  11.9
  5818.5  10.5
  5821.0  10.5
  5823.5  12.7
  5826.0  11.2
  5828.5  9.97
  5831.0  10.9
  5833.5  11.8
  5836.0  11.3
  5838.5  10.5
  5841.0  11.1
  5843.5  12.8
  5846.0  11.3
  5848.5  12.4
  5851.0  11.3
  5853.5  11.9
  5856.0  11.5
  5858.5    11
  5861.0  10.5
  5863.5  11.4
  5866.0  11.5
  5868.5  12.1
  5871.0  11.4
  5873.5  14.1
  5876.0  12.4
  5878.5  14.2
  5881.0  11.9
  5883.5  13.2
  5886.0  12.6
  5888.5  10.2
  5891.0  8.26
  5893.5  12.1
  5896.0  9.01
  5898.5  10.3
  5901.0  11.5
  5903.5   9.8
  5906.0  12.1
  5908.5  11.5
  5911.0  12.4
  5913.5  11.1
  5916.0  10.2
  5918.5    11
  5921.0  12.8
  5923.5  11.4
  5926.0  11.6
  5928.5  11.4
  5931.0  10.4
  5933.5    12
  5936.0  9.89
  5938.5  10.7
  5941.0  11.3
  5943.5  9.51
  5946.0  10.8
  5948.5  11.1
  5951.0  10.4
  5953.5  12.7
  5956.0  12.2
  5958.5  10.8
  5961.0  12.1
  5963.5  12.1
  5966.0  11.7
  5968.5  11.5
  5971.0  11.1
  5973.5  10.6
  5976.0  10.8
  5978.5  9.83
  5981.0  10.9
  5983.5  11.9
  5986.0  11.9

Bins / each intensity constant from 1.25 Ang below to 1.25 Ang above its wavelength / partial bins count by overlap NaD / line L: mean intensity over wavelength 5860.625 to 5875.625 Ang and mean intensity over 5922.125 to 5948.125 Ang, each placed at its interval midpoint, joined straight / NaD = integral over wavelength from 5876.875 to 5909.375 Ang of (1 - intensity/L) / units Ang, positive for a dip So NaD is 0.8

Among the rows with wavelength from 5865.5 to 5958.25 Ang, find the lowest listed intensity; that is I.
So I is 8.26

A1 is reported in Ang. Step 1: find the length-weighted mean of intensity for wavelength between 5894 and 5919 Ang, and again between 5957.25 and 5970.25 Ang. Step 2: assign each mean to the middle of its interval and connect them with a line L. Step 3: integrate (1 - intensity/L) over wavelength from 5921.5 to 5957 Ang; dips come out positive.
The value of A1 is 0.6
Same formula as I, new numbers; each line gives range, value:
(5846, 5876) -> 10.5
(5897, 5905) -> 9.8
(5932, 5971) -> 9.51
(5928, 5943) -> 9.89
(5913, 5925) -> 10.2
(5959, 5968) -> 11.7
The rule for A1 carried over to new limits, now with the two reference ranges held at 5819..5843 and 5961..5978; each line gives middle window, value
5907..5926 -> -0.4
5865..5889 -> -2.7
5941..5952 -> 0.7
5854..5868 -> -0.1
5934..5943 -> 0.5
